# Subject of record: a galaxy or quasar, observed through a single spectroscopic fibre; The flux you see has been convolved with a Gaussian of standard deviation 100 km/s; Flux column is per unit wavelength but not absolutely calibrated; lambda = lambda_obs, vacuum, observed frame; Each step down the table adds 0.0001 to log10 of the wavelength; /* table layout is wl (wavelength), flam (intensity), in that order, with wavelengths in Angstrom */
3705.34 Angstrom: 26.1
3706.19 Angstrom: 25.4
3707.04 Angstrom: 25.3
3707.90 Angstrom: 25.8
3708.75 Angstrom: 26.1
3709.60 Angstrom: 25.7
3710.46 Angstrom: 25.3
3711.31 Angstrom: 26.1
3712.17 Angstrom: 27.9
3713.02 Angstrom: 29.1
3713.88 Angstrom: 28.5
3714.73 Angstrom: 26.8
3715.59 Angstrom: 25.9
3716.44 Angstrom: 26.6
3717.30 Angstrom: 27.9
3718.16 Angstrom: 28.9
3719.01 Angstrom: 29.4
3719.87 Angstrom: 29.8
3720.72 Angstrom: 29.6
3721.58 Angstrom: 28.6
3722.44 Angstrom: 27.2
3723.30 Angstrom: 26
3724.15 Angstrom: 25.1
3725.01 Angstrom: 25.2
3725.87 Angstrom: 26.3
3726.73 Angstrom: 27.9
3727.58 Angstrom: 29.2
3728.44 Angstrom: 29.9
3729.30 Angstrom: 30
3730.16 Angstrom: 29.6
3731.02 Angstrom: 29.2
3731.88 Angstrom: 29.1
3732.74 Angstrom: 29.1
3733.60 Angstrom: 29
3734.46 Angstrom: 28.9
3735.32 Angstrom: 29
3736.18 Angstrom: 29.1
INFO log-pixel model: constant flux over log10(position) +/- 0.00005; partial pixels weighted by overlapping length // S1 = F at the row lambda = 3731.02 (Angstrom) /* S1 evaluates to 29.2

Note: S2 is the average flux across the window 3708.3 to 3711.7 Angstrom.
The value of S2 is 25.8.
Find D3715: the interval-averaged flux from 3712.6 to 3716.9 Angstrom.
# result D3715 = 27.4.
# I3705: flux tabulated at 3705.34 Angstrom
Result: 26.1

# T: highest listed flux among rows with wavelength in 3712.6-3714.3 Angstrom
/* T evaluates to 29.1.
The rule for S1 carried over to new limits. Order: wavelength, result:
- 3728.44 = 29.9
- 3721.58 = 28.6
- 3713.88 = 28.5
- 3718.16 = 28.9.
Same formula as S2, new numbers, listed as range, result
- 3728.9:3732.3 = 29.4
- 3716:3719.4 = 28.2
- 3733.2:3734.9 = 28.9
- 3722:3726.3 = 25.9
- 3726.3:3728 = 28.7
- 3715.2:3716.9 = 26.3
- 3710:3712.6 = 26.4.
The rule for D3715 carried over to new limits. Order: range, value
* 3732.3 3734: 29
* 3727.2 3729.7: 29.7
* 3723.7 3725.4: 25.2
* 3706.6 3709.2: 25.8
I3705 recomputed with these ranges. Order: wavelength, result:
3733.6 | 29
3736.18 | 29.1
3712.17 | 27.9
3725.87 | 26.3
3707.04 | 25.3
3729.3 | 30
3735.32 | 29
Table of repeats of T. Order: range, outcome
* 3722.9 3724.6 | 26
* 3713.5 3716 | 28.5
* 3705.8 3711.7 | 26.1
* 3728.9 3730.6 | 30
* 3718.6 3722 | 29.8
